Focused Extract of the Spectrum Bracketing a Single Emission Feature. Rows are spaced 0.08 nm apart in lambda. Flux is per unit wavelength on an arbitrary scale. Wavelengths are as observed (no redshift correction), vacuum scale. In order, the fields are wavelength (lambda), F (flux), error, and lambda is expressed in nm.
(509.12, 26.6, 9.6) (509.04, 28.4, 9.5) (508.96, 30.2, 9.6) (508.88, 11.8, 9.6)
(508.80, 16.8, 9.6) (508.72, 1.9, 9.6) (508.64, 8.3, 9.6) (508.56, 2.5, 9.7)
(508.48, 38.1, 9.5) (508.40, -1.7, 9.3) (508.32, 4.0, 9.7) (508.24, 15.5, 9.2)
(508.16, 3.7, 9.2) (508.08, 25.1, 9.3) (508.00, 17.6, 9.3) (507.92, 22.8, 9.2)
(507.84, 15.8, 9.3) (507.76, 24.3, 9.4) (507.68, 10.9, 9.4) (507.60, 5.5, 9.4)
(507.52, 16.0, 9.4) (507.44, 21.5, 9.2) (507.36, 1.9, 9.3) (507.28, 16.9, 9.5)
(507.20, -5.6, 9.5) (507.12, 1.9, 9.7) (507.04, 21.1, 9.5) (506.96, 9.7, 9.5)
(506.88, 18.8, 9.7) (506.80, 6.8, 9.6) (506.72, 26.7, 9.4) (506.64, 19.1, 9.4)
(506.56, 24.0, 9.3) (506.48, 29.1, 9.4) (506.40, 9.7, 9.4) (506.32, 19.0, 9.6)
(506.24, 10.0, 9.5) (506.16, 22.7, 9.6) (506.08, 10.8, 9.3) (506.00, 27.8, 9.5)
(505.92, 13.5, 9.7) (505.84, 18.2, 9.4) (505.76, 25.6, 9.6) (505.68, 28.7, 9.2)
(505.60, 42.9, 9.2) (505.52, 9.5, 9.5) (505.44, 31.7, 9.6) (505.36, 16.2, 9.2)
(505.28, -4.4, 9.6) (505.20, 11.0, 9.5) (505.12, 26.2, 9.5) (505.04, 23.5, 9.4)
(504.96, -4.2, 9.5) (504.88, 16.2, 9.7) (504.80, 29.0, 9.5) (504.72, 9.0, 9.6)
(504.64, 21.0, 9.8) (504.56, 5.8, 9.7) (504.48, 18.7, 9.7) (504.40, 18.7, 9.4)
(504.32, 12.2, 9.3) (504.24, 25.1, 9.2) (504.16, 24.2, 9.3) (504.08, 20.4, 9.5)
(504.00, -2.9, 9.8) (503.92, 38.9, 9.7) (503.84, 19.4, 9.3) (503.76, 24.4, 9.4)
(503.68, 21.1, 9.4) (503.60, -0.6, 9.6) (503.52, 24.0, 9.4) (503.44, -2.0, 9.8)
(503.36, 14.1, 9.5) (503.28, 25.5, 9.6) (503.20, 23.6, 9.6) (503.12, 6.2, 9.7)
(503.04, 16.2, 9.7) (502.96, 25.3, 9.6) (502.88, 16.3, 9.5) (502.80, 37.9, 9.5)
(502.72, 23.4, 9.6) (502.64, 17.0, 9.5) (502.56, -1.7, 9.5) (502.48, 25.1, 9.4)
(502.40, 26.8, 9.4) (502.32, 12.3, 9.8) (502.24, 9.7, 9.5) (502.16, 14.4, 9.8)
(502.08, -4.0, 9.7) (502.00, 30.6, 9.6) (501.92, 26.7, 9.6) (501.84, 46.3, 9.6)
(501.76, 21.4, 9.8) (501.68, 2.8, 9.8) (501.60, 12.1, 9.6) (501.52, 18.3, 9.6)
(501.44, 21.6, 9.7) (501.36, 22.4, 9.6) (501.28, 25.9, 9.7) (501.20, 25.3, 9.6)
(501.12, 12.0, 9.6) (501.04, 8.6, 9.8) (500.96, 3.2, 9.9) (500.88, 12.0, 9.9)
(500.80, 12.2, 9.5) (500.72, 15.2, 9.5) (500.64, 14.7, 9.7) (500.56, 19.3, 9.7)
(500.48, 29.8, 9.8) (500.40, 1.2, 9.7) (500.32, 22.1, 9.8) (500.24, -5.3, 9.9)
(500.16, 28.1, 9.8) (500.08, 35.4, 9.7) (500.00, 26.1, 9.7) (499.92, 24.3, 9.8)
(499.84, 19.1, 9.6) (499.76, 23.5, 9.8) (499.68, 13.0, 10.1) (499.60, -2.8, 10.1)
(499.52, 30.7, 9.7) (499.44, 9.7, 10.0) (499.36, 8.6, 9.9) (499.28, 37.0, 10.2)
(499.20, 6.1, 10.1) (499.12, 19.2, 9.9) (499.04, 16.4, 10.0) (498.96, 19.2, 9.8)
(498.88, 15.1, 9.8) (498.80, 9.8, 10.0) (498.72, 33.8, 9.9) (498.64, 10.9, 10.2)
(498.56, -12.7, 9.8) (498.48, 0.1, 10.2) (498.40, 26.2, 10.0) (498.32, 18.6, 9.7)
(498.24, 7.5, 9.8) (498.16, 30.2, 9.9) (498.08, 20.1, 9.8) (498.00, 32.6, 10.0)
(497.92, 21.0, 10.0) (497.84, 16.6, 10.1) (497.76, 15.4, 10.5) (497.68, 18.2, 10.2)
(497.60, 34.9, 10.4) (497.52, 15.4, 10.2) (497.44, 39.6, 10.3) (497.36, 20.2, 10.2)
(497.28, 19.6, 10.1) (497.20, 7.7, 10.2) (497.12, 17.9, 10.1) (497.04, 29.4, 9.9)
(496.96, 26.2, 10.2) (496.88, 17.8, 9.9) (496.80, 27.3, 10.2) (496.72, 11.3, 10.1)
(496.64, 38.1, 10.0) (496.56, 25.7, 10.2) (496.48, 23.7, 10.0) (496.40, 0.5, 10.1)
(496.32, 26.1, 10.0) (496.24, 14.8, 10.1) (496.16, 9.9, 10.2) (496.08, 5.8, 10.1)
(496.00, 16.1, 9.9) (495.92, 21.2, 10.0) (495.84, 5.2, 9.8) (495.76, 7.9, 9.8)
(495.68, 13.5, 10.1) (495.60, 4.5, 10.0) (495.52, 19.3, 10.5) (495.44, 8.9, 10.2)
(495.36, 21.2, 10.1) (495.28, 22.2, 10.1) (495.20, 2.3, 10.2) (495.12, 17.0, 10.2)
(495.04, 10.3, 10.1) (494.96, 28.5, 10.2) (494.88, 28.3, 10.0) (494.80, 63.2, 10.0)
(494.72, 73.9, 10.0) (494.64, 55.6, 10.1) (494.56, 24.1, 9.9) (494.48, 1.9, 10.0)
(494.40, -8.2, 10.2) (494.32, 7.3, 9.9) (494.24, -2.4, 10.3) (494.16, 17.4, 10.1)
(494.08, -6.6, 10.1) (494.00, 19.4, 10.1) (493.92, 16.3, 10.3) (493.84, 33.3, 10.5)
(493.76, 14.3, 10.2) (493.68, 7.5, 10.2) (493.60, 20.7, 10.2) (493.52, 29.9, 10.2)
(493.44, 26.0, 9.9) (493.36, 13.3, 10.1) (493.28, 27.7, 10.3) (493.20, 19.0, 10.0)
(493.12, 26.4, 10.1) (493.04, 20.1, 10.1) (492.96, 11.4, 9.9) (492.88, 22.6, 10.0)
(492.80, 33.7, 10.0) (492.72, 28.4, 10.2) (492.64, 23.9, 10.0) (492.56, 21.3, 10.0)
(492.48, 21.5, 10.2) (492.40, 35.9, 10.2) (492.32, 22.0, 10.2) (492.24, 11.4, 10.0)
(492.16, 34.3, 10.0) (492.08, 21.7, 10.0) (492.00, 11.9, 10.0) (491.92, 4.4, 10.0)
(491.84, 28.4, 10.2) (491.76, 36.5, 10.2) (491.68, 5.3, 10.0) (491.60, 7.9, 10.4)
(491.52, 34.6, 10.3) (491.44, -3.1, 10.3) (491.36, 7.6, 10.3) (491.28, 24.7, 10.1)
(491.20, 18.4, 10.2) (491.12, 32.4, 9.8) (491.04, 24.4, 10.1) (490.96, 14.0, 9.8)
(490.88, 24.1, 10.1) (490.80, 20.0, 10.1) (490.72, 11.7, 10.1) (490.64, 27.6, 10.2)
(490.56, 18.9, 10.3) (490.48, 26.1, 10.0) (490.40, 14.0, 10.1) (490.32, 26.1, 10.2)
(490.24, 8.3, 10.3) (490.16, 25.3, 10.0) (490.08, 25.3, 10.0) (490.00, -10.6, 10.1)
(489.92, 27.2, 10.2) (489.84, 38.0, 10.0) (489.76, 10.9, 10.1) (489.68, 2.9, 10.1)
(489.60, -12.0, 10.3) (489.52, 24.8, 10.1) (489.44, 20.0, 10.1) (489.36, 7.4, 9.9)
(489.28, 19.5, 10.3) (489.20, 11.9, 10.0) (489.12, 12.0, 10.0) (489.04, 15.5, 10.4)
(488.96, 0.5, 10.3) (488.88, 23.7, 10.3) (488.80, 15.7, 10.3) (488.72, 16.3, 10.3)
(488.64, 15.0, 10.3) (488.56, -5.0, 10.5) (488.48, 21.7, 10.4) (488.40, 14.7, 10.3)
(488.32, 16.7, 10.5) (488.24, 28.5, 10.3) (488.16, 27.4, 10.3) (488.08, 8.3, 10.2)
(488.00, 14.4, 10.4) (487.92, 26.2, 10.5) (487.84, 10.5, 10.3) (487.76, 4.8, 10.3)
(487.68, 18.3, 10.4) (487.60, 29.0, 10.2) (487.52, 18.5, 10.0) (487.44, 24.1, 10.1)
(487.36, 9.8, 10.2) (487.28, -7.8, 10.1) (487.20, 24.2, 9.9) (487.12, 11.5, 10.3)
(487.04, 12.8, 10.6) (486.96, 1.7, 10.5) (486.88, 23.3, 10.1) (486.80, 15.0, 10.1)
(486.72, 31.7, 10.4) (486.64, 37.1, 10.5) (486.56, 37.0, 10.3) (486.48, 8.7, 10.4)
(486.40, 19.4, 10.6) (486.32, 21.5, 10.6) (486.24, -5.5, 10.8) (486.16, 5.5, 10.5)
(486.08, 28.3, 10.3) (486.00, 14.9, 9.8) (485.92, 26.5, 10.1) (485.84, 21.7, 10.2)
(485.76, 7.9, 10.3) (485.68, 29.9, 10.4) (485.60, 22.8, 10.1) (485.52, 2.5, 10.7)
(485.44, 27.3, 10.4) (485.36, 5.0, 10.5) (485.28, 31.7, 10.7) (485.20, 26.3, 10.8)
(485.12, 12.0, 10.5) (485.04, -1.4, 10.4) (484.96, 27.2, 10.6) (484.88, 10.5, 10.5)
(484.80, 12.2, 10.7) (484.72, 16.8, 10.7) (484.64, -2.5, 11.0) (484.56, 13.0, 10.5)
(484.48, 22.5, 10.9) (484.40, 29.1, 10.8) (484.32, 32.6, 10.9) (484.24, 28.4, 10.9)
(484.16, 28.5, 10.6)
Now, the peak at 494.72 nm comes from H-gamma 4340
